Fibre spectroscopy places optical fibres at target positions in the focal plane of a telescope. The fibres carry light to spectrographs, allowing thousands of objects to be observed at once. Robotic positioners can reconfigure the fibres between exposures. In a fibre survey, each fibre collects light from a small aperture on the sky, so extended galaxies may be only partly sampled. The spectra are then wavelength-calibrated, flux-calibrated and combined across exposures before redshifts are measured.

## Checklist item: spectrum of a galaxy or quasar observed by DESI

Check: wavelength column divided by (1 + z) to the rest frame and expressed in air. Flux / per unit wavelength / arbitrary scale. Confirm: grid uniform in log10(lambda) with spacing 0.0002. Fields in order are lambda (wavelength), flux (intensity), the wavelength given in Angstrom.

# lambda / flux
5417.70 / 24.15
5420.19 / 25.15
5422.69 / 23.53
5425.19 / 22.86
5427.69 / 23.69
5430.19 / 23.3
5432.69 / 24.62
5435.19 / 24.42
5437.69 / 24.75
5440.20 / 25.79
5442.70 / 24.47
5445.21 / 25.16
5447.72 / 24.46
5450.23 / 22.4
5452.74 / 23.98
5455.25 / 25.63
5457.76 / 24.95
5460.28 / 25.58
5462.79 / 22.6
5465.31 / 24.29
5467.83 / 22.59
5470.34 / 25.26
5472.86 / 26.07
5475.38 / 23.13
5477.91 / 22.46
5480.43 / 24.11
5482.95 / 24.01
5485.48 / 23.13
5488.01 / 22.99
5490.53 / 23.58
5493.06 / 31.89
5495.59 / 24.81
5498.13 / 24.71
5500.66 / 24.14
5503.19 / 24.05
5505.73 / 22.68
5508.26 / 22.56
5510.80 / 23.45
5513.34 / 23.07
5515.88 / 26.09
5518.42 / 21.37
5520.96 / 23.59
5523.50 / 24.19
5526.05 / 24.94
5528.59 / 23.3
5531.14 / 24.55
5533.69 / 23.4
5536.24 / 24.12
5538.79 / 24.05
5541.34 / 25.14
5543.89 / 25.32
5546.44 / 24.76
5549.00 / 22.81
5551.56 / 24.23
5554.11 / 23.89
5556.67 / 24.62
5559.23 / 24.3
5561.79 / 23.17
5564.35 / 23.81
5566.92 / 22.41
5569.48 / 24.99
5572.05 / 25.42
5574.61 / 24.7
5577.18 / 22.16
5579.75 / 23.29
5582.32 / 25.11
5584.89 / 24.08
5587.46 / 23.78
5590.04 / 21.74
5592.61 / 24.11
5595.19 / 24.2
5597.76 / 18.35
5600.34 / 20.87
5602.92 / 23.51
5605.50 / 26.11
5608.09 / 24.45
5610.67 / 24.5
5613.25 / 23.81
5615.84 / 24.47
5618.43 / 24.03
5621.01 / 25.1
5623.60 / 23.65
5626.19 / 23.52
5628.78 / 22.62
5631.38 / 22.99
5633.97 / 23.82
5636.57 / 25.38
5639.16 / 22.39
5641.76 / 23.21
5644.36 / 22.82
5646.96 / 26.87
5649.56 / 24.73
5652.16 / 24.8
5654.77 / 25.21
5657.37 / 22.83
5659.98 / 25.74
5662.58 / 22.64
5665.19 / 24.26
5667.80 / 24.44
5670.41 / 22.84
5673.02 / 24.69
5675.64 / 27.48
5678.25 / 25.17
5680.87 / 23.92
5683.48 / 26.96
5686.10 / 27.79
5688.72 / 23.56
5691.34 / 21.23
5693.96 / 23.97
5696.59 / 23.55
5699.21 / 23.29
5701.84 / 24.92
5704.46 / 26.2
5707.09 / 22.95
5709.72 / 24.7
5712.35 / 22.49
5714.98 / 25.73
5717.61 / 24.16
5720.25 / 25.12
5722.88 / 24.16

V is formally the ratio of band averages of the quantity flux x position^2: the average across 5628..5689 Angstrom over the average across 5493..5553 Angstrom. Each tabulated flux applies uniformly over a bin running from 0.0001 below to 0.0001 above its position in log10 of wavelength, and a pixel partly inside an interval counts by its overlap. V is 1.07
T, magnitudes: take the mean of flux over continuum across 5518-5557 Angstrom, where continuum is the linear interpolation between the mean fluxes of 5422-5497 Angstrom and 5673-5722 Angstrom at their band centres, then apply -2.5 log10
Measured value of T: 0.02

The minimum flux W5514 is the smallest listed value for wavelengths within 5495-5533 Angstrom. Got 21.37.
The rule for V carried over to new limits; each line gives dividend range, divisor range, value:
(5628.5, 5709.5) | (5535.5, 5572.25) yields 1.05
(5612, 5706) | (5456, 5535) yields 1.07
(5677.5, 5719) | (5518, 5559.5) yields 1.07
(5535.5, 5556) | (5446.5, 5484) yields 1.04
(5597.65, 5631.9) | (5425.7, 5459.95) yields 1.03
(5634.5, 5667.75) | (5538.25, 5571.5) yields 1.04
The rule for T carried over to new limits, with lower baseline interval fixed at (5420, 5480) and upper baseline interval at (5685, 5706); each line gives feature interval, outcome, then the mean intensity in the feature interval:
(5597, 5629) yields 0.03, 23.6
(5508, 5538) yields 0.02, 23.8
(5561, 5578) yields 0.02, 23.9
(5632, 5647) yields 0.02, 23.8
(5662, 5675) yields 0.01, 24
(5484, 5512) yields -0.01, 24.4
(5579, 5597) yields 0.03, 23.6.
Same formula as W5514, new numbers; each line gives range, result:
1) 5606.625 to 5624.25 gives 23.65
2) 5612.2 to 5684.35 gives 22.39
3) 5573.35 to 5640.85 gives 18.35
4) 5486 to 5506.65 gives 22.68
